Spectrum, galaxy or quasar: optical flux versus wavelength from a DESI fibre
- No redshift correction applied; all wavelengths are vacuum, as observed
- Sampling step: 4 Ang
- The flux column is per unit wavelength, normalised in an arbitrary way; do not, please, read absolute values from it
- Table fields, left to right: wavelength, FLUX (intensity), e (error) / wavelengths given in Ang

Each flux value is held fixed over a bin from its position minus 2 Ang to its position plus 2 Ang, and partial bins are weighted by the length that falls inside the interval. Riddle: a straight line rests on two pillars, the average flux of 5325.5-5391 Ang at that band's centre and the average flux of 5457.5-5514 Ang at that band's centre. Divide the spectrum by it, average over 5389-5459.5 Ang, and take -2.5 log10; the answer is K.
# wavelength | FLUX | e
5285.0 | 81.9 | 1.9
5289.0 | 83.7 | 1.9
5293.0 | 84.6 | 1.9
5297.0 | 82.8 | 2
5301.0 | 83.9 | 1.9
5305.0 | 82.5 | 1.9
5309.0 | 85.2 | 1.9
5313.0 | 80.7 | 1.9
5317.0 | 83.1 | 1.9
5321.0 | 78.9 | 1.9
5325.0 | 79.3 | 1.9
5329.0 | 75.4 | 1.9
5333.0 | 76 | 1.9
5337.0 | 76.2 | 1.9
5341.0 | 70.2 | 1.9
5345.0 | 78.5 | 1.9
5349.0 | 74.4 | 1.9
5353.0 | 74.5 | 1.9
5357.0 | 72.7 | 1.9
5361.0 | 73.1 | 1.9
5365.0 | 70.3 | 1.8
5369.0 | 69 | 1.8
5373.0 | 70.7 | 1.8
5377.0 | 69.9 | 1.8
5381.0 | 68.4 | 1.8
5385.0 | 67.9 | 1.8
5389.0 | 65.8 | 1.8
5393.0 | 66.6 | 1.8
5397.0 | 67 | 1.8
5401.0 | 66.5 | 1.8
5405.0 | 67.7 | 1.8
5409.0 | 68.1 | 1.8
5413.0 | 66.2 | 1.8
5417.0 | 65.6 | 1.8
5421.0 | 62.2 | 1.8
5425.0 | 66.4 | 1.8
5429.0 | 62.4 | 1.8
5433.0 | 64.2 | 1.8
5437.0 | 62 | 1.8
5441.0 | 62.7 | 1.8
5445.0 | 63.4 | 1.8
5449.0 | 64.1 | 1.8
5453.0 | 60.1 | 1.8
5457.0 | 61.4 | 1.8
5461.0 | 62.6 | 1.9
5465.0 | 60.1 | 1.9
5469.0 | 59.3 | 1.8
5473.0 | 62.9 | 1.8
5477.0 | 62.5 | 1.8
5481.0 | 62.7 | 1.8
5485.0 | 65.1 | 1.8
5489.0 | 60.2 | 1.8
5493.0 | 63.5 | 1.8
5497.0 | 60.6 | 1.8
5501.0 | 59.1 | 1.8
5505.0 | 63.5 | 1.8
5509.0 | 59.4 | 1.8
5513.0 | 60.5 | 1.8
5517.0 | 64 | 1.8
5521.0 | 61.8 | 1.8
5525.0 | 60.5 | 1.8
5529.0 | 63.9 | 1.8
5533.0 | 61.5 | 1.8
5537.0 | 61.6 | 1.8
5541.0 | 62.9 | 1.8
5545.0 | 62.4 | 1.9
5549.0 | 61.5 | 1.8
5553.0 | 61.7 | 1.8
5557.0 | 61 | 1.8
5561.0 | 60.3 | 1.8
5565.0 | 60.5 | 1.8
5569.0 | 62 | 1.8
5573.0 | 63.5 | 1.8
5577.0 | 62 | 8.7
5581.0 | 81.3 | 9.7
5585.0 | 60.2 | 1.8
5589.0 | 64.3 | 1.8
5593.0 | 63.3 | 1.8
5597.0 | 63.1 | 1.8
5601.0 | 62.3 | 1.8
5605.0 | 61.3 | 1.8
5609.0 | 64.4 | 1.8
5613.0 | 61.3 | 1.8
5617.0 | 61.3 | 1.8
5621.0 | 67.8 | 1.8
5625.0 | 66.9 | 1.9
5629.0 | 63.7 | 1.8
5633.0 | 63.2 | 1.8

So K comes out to 0.04 mag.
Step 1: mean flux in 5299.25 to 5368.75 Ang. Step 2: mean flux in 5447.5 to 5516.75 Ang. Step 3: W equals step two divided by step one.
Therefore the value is 0.80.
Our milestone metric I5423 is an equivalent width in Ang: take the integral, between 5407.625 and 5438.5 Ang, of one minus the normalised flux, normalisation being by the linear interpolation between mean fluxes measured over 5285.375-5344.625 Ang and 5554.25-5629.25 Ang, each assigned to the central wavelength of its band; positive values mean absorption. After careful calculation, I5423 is 3.8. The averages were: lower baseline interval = 80.2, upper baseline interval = 63.7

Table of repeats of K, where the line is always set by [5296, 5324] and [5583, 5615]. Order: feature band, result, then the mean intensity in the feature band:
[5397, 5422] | 0.14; 66.3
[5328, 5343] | 0.09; 74.4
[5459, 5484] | 0.15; 61.8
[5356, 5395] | 0.13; 69.4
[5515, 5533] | 0.09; 62.4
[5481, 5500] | 0.13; 62.2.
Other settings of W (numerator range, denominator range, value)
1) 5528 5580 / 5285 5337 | 0.77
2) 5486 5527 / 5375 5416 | 0.91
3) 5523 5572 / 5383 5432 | 0.93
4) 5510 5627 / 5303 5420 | 0.87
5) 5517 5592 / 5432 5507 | 1.01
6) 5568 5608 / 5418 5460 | 1.02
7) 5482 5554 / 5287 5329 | 0.75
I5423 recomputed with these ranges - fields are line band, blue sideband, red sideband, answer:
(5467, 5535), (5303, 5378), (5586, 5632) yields 6.6 Ang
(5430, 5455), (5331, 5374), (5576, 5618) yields 2.6 Ang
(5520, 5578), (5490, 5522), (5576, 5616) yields 1.0 Ang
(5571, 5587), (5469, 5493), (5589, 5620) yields -1.0 Ang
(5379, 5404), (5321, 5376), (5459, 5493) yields 1.0 Ang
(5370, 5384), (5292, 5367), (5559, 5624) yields 1.1 Ang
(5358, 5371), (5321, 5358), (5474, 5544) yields 0.5 Ang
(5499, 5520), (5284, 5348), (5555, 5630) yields 2.2 Ang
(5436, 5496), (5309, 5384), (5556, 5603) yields 6.0 Ang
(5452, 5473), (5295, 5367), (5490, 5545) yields 1.7 Ang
